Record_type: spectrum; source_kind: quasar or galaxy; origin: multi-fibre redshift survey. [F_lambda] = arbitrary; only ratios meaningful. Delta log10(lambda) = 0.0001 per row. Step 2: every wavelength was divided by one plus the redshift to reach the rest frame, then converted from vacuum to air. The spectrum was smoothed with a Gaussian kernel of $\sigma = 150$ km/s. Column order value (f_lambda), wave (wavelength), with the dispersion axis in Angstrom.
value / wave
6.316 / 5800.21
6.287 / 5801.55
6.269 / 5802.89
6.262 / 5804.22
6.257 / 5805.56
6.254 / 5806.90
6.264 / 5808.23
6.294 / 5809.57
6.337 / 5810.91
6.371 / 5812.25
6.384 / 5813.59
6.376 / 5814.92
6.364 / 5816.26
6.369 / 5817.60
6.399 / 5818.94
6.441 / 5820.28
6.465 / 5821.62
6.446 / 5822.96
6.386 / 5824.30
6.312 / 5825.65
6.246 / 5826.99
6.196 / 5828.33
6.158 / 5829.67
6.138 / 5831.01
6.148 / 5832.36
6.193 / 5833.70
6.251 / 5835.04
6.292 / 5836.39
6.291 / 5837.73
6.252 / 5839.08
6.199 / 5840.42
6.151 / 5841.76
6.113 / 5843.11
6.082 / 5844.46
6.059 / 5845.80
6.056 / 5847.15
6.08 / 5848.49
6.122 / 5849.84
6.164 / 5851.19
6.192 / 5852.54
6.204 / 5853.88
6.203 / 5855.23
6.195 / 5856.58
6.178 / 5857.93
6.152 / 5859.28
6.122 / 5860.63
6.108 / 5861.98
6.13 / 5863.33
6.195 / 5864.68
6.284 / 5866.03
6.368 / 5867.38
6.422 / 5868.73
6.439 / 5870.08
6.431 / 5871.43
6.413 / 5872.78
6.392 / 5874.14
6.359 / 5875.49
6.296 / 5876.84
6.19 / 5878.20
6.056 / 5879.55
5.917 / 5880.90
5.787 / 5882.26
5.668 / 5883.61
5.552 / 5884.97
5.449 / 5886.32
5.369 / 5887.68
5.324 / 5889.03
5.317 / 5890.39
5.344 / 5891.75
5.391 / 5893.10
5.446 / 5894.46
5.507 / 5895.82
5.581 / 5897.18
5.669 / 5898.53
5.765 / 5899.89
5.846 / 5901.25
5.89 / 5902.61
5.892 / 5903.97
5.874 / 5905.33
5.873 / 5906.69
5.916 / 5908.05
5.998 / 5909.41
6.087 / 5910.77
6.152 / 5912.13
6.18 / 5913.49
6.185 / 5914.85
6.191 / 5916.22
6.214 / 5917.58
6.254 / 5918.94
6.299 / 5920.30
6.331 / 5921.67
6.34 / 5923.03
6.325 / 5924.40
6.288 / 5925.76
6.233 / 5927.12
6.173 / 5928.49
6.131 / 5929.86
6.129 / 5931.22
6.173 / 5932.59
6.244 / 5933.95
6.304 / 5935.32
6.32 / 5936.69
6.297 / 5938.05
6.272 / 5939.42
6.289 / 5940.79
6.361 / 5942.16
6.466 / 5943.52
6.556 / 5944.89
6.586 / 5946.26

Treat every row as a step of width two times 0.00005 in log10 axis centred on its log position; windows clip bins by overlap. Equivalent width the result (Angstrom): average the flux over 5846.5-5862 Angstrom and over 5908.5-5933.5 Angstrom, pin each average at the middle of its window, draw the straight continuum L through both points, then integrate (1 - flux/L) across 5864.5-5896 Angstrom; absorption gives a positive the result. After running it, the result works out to 1.3 Angstrom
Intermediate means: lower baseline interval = 6.15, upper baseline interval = 6.2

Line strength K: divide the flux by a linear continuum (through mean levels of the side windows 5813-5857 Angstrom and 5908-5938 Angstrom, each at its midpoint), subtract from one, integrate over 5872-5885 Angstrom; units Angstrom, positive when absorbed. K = 0.3 Angstrom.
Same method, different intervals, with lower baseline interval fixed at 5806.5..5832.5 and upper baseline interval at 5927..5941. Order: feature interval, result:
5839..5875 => 0.45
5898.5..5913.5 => 0.77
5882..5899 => 2.12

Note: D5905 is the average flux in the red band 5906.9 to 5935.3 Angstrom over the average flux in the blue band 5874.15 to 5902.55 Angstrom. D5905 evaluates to 1.08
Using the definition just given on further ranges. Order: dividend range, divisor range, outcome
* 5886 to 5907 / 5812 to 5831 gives 0.88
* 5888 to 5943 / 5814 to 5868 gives 0.96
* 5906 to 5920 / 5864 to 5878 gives 0.96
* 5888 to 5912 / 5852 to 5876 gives 0.91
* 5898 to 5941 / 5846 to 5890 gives 1.01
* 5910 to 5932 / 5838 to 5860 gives 1.01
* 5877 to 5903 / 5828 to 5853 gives 0.92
